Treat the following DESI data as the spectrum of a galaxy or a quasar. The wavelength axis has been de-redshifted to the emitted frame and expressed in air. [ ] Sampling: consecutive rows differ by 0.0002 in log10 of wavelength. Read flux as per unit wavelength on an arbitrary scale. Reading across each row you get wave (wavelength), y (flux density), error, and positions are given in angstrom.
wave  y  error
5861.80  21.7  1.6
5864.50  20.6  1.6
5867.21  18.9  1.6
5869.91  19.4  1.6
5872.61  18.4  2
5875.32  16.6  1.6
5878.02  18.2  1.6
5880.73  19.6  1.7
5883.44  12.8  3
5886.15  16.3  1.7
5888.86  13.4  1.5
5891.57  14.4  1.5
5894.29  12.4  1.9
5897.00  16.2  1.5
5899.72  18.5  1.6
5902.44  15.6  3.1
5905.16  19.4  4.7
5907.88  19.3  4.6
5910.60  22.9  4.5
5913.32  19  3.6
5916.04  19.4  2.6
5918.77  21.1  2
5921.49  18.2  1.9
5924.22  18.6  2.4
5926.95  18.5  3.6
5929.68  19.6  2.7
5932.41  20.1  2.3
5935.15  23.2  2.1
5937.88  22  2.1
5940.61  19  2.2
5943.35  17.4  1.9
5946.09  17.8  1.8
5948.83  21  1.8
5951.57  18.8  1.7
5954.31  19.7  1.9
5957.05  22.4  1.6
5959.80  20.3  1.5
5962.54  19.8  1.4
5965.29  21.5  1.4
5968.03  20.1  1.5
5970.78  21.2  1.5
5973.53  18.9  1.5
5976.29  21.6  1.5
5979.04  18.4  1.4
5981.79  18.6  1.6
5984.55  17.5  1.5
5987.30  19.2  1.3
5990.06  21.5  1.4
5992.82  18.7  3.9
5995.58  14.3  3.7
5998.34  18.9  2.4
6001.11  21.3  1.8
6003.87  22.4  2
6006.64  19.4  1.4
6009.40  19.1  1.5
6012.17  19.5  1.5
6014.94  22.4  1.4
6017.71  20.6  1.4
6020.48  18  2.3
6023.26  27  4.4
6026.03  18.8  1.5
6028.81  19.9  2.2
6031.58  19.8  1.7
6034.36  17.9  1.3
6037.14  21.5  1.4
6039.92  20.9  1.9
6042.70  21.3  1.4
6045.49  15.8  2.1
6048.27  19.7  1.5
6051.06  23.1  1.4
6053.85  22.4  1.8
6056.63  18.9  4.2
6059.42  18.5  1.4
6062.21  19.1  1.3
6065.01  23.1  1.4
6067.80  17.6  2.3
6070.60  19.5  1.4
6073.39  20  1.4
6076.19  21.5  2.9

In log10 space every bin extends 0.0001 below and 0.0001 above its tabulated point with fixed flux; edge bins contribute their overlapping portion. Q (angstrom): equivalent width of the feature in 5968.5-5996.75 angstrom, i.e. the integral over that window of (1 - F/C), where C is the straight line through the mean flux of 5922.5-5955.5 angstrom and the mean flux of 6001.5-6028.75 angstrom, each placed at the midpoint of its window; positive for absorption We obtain 1.7 angstrom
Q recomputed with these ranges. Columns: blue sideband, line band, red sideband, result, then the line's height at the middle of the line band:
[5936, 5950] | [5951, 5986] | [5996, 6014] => -0.5 angstrom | 19.7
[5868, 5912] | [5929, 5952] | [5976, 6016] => -2.2 angstrom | 18.2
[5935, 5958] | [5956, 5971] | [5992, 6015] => -0.8 angstrom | 19.8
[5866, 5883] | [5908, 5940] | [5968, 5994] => -2.3 angstrom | 18.8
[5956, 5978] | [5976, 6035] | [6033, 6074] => 1.7 angstrom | 20.3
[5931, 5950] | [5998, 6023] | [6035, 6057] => -0.3 angstrom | 20.3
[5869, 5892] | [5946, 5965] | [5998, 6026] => -1.2 angstrom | 19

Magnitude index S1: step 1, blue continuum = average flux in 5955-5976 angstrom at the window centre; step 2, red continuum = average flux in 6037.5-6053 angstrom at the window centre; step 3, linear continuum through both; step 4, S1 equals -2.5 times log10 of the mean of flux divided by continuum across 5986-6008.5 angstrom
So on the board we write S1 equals 0.06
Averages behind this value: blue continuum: 20.6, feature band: 19.5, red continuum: 20.3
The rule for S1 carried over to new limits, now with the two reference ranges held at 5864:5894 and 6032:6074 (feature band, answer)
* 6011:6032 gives -0.08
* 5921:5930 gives -0.06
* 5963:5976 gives -0.11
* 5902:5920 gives -0.13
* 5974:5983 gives -0.05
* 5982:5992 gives -0.03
